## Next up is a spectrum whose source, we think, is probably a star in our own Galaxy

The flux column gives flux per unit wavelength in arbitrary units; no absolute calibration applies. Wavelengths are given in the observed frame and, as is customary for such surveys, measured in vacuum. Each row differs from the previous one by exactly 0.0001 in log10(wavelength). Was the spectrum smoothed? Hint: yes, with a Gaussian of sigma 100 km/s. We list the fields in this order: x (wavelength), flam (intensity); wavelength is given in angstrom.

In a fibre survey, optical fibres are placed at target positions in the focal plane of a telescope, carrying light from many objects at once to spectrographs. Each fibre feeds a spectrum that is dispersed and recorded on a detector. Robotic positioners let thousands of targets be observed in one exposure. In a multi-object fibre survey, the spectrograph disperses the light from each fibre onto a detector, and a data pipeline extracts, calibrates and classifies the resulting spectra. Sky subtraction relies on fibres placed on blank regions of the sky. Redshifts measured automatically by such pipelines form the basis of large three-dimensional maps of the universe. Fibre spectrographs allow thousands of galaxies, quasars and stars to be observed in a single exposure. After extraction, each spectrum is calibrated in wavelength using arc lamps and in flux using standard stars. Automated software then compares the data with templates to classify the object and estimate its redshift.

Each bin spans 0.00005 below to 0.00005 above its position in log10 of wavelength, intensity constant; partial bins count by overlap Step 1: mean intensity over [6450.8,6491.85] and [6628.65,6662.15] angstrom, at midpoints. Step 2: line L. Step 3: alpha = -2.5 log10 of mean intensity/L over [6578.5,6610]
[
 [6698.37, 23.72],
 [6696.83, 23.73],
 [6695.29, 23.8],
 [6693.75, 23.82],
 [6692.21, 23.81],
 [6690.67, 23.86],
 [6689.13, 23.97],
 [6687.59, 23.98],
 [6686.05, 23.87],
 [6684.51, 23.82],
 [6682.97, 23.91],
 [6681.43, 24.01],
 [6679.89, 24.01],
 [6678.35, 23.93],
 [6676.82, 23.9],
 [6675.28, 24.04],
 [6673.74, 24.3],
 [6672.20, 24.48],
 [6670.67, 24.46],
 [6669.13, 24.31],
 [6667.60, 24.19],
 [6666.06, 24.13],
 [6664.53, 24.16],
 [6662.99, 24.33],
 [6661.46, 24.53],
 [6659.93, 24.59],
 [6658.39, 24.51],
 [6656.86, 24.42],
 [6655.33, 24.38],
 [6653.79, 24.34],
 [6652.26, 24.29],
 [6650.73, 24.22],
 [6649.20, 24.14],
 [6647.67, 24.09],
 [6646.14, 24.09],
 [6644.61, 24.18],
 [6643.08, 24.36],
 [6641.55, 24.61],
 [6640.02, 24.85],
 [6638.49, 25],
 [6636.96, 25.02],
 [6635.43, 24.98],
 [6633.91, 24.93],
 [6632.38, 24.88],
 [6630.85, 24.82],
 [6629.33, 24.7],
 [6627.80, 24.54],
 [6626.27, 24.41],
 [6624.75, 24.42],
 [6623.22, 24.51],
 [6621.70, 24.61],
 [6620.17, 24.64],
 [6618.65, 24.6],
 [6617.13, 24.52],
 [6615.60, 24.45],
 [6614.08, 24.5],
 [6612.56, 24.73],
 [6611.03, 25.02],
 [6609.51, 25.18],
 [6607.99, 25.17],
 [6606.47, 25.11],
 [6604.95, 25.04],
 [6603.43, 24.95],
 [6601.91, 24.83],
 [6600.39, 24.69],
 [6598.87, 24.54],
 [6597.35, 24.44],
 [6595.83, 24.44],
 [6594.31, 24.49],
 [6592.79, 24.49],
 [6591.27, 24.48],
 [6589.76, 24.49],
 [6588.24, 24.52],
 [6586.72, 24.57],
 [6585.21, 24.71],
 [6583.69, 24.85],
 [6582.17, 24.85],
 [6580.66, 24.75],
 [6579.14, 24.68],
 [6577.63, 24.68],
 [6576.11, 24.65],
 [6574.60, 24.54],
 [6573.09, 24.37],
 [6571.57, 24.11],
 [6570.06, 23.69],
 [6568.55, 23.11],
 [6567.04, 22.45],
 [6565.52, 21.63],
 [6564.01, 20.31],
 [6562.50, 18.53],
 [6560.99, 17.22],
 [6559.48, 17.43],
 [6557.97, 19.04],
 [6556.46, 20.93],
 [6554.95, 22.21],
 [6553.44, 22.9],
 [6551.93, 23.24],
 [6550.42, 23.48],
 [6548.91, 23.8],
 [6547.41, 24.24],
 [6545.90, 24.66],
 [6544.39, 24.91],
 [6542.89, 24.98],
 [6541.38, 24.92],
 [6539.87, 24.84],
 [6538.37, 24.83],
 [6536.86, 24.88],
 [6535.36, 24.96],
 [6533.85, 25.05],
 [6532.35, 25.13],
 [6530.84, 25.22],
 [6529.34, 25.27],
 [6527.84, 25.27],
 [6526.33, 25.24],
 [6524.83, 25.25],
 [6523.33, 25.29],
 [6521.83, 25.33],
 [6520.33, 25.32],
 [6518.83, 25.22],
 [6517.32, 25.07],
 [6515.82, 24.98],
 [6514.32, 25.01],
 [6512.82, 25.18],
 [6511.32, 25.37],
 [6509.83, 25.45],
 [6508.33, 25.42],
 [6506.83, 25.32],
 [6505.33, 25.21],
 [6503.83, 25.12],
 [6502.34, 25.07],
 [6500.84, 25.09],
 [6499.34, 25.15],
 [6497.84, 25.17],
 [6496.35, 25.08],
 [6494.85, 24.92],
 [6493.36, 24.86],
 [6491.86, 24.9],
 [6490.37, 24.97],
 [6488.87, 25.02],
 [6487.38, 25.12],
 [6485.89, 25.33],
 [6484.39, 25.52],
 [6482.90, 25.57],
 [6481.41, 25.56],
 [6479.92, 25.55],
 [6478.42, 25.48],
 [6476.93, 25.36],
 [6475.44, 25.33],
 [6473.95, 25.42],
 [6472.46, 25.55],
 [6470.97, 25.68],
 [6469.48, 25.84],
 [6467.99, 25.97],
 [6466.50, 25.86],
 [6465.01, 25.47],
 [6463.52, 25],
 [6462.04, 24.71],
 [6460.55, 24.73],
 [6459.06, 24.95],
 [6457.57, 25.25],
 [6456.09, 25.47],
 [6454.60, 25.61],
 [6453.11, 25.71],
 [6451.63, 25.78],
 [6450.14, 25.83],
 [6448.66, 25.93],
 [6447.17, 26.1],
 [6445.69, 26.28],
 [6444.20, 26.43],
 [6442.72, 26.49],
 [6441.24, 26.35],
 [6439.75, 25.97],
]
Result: 0.003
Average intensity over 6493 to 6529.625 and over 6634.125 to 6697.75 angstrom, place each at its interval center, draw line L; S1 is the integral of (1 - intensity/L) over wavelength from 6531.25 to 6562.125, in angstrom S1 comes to 2.3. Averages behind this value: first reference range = 25.2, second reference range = 24.2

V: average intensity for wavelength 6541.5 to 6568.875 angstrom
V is 22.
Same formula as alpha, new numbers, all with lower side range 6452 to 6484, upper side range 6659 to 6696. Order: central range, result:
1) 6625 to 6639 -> -0.018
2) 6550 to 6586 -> 0.101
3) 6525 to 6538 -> -0.004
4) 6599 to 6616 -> -0.015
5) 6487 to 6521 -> 0.003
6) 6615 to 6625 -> -0.003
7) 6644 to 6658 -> 0.000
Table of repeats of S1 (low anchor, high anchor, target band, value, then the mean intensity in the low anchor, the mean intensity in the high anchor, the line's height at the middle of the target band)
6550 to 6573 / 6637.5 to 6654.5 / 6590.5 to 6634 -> -2.82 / 21.4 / 24.4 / 23.2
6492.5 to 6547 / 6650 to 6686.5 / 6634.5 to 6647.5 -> -0.13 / 25.1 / 24.2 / 24.4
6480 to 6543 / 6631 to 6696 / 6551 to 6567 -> 2.84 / 25.2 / 24.3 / 24.9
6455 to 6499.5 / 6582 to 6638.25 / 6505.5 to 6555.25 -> 0.48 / 25.3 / 24.7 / 25.1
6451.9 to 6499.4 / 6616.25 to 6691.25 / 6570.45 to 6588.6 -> 0.13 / 25.3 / 24.4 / 24.8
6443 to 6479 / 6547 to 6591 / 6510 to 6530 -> -0.91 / 25.6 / 22.9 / 24.1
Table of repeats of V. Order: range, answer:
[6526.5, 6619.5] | 23.9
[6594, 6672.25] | 24.6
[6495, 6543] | 25.1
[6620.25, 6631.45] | 24.6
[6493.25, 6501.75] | 25.1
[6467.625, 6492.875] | 25.4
